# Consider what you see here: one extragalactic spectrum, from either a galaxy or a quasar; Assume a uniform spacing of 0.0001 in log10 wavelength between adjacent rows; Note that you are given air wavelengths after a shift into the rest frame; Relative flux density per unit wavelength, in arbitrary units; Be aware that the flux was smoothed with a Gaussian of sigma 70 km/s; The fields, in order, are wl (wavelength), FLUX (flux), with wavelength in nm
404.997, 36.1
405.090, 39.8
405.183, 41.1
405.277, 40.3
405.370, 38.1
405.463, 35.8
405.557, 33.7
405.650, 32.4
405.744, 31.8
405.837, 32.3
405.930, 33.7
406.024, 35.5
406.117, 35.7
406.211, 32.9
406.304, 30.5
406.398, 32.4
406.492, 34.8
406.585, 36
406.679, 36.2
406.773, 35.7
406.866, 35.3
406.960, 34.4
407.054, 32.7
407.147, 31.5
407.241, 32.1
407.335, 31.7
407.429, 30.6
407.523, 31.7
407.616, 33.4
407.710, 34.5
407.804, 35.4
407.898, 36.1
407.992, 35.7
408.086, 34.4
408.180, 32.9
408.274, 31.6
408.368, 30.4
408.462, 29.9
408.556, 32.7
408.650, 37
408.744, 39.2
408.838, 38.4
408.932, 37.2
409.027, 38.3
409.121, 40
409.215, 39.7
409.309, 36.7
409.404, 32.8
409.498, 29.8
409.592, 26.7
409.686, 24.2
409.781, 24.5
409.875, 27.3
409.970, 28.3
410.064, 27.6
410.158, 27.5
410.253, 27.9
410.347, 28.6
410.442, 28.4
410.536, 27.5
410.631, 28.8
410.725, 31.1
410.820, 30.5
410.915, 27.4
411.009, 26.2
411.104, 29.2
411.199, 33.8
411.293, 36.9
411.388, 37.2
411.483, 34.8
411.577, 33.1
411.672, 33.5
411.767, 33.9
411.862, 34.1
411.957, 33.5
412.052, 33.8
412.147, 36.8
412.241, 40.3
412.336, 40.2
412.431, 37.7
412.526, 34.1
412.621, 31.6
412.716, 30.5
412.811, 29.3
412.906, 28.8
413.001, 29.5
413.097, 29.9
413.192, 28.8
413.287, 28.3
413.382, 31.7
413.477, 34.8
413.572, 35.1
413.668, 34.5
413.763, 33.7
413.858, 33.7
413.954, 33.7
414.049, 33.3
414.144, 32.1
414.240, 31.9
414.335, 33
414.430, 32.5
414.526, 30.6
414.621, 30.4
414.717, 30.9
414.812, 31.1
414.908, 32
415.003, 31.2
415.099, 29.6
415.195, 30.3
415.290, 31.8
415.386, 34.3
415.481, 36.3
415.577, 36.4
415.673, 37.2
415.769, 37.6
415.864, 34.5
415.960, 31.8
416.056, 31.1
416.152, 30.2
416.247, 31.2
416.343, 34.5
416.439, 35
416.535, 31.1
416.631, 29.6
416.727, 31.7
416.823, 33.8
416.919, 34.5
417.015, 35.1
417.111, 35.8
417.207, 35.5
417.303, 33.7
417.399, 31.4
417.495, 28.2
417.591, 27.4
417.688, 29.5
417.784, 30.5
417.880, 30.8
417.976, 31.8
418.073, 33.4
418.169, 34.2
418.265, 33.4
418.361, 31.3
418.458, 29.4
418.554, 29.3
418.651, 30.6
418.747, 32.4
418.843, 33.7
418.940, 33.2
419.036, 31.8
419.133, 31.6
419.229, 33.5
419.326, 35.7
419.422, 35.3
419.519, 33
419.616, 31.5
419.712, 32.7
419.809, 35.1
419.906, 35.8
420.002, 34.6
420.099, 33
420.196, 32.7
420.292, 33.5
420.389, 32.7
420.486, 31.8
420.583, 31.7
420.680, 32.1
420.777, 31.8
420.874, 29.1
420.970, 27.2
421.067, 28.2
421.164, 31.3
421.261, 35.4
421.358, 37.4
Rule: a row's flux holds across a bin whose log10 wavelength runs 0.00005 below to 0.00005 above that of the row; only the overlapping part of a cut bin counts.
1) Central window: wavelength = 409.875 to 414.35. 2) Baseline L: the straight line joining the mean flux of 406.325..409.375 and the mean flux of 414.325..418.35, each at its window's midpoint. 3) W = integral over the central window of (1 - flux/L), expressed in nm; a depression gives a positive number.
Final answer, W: 0.20 nm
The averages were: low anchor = 34.6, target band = 32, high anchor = 32.5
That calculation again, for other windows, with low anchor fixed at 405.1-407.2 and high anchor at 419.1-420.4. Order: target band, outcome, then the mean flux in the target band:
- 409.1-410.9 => 0.249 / 29.7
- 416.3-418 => 0.084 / 32.2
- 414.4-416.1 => 0.064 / 32.8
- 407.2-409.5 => -0.001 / 34.6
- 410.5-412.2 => 0.096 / 32.4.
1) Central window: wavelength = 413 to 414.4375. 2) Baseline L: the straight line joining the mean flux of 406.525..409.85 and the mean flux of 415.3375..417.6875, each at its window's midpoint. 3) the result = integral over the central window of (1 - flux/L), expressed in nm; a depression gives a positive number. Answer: 0.04 nm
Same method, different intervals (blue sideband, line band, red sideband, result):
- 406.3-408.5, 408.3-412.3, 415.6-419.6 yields 0.10 nm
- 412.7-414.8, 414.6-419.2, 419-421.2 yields -0.04 nm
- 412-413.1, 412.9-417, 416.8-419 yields 0.06 nm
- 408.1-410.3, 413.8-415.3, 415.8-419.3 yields 0.02 nm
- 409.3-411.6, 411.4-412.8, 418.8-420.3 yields -0.20 nm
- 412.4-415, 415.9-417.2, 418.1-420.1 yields -0.01 nm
